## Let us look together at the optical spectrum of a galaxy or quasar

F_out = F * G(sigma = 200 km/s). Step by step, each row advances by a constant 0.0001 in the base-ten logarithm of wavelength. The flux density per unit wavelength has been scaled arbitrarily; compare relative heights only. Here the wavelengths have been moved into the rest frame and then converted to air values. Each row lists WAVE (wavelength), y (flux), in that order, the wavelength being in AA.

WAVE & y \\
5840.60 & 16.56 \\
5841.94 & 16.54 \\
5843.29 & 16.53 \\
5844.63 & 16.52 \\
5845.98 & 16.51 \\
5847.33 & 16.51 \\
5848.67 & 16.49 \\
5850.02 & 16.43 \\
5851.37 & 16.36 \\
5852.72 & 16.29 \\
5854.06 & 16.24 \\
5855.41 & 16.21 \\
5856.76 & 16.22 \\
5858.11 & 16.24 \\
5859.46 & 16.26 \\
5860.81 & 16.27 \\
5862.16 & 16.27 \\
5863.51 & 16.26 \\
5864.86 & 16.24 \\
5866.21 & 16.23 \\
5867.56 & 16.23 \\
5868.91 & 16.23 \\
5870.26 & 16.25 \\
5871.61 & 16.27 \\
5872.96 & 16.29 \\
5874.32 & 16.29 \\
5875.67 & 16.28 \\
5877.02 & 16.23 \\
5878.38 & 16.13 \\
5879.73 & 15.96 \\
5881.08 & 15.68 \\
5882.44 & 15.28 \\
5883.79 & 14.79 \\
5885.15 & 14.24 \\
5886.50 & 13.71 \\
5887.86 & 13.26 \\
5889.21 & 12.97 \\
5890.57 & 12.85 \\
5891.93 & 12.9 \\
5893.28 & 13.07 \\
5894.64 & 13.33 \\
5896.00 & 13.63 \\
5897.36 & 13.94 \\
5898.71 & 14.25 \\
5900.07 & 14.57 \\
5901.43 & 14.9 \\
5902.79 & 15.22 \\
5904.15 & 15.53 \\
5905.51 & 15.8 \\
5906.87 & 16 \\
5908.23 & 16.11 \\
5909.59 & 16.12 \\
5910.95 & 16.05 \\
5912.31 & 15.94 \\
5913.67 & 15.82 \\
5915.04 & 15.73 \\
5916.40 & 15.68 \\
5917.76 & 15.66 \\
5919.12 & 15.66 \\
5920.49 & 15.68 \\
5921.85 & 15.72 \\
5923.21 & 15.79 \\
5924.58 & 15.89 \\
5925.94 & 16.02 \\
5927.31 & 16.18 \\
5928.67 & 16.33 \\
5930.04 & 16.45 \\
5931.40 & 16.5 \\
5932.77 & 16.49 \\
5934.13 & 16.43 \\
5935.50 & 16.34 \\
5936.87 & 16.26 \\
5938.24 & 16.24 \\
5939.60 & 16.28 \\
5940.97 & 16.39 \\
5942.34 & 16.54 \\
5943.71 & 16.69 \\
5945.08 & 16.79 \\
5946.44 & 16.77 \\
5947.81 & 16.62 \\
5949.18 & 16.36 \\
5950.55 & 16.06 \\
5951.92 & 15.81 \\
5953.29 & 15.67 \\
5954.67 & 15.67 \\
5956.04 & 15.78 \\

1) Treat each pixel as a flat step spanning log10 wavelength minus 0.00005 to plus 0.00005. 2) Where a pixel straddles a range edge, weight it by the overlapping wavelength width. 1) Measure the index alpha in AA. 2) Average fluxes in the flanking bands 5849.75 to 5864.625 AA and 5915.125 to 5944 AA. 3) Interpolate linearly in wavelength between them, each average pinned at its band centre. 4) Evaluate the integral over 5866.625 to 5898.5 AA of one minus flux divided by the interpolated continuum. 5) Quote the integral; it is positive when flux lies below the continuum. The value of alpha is 2.68 AA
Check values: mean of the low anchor 16.3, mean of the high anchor 16.1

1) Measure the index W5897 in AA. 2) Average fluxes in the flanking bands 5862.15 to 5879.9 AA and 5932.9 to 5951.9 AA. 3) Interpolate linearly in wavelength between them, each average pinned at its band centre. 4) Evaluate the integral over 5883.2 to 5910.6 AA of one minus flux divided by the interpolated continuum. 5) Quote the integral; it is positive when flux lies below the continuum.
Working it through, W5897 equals 3.24 AA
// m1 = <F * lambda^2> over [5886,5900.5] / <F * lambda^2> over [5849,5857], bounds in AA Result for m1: 0.84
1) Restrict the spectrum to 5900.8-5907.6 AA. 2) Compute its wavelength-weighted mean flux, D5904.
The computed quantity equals 15.5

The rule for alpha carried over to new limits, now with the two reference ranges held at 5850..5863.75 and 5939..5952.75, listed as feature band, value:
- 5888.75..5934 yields 3.0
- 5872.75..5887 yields 0.7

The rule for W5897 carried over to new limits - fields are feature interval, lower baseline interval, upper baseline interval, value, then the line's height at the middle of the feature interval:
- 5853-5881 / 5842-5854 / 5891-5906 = -1.09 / 15.6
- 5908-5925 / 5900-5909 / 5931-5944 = 0.00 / 15.8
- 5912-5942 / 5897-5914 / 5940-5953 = -0.23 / 16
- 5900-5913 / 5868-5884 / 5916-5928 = 0.17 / 15.9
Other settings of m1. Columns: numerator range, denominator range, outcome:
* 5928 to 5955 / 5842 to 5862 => 1.03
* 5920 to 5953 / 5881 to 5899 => 1.20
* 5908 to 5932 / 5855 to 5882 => 1.00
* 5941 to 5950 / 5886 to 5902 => 1.24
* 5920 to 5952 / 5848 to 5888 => 1.05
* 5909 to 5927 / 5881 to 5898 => 1.16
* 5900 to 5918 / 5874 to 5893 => 1.08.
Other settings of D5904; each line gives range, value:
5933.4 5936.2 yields 16.4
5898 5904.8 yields 14.9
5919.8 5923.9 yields 15.7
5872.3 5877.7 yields 16.3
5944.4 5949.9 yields 16.7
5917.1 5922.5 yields 15.7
